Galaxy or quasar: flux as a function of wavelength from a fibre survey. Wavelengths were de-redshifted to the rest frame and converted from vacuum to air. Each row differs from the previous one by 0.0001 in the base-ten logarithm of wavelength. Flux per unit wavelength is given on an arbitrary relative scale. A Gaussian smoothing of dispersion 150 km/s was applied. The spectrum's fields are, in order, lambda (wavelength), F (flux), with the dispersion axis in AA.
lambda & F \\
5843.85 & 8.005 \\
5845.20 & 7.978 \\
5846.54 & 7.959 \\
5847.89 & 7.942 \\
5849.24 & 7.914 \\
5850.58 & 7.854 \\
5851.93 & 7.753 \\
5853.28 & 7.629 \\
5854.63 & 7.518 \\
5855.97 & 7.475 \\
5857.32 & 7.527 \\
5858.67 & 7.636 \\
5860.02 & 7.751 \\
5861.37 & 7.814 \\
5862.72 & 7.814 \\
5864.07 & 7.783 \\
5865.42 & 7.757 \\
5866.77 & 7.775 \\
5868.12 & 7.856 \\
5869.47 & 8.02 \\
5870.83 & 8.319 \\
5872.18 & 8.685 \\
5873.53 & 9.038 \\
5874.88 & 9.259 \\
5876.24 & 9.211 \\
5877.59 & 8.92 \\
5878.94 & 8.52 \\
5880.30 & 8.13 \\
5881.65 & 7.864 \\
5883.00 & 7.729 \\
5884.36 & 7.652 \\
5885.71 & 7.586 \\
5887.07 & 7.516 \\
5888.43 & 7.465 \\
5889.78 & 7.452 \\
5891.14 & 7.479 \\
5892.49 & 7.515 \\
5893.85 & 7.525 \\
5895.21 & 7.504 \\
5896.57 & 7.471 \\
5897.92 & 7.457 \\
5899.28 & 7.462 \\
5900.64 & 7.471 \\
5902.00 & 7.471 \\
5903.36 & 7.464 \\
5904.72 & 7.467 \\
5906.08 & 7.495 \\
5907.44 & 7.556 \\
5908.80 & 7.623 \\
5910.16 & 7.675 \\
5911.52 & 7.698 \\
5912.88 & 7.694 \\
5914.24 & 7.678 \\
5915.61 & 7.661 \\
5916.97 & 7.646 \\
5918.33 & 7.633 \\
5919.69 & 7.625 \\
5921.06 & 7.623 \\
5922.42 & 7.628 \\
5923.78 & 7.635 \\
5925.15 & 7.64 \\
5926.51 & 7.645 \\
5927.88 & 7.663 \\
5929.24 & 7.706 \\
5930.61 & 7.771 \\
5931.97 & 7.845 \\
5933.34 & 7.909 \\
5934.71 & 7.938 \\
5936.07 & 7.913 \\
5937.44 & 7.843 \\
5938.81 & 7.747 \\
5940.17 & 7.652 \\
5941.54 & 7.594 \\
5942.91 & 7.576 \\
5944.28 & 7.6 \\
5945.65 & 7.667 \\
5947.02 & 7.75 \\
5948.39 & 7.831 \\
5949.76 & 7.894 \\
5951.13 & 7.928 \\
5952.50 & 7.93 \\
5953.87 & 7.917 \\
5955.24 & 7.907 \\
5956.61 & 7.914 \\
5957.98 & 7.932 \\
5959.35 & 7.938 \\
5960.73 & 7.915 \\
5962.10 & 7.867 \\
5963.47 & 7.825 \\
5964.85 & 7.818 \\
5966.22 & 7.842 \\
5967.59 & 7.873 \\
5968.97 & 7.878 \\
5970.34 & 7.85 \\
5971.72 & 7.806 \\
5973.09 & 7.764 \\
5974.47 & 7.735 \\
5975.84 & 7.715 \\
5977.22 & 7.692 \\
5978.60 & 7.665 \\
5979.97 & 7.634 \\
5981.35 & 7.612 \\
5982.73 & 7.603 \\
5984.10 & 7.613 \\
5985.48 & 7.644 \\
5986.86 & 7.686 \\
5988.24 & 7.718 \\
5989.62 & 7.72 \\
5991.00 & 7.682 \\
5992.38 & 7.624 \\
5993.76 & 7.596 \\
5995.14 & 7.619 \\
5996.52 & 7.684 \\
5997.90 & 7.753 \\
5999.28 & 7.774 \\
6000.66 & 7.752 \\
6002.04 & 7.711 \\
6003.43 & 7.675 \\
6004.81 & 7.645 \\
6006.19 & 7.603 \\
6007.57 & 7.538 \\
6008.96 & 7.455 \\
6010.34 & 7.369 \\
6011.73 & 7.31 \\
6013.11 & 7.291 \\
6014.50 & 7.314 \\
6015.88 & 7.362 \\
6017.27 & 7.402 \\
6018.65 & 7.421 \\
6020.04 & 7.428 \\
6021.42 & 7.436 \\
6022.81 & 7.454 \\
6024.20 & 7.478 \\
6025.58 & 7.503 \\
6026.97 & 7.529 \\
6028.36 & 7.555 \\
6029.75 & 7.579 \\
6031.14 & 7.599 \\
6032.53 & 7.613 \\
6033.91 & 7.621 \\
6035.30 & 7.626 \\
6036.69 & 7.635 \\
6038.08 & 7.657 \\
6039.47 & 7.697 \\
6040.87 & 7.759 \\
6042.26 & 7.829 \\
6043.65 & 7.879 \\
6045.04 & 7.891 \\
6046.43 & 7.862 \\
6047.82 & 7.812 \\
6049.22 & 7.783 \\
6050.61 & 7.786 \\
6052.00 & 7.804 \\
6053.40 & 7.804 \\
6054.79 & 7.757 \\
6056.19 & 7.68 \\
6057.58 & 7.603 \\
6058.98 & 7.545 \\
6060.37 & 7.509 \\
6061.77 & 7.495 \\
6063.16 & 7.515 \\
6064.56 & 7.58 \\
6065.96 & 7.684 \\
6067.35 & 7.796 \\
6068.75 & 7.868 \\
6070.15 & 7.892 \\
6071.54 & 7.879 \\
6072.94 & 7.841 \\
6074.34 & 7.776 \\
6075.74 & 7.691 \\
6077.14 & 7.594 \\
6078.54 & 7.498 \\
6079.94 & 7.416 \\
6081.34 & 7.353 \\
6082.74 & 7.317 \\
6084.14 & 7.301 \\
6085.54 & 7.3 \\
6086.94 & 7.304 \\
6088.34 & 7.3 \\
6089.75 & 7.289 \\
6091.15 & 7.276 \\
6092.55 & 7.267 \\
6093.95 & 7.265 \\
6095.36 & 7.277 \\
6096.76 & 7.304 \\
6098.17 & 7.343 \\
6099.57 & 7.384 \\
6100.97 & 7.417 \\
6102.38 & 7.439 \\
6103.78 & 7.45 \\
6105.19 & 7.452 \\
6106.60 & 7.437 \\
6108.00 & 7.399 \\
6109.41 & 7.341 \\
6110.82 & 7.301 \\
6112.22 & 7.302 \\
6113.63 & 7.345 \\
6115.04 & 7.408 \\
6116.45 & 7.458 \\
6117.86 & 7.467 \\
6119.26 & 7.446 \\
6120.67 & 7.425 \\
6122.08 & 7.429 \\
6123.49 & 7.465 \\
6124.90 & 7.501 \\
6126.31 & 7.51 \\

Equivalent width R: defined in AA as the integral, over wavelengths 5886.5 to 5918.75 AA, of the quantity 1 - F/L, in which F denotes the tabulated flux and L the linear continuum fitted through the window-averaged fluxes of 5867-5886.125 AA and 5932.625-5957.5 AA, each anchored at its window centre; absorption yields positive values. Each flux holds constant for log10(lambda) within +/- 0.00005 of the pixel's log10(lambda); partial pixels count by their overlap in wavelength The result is 2.34 AA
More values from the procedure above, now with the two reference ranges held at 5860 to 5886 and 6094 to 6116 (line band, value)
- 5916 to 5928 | 0.6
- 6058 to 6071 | -0.2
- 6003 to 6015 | 0.4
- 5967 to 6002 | 0.4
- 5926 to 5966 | 0.6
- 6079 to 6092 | 0.2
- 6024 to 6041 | 0.1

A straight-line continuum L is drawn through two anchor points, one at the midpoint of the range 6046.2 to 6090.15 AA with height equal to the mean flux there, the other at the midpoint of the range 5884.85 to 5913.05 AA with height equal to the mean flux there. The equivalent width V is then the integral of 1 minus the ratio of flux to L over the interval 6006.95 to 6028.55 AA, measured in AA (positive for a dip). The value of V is 0.5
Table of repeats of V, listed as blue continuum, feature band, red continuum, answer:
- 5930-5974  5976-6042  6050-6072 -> 1.5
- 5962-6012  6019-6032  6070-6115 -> 0.1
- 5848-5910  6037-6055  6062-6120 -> -0.6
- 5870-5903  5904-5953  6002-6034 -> 0.6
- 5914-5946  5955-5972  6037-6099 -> -0.4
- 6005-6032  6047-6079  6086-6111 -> -1.3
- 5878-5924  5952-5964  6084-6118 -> -0.6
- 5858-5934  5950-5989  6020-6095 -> -0.4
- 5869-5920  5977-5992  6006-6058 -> 0.0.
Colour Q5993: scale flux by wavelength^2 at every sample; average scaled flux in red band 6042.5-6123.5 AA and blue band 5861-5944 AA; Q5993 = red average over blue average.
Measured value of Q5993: 1.0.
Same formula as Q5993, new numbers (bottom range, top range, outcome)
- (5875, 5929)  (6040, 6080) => 1.06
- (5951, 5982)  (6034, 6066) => 1.01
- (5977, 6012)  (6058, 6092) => 1.01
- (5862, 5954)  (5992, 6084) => 1.02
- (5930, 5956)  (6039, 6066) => 1.03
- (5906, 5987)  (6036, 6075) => 1.04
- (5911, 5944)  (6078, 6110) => 1.01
